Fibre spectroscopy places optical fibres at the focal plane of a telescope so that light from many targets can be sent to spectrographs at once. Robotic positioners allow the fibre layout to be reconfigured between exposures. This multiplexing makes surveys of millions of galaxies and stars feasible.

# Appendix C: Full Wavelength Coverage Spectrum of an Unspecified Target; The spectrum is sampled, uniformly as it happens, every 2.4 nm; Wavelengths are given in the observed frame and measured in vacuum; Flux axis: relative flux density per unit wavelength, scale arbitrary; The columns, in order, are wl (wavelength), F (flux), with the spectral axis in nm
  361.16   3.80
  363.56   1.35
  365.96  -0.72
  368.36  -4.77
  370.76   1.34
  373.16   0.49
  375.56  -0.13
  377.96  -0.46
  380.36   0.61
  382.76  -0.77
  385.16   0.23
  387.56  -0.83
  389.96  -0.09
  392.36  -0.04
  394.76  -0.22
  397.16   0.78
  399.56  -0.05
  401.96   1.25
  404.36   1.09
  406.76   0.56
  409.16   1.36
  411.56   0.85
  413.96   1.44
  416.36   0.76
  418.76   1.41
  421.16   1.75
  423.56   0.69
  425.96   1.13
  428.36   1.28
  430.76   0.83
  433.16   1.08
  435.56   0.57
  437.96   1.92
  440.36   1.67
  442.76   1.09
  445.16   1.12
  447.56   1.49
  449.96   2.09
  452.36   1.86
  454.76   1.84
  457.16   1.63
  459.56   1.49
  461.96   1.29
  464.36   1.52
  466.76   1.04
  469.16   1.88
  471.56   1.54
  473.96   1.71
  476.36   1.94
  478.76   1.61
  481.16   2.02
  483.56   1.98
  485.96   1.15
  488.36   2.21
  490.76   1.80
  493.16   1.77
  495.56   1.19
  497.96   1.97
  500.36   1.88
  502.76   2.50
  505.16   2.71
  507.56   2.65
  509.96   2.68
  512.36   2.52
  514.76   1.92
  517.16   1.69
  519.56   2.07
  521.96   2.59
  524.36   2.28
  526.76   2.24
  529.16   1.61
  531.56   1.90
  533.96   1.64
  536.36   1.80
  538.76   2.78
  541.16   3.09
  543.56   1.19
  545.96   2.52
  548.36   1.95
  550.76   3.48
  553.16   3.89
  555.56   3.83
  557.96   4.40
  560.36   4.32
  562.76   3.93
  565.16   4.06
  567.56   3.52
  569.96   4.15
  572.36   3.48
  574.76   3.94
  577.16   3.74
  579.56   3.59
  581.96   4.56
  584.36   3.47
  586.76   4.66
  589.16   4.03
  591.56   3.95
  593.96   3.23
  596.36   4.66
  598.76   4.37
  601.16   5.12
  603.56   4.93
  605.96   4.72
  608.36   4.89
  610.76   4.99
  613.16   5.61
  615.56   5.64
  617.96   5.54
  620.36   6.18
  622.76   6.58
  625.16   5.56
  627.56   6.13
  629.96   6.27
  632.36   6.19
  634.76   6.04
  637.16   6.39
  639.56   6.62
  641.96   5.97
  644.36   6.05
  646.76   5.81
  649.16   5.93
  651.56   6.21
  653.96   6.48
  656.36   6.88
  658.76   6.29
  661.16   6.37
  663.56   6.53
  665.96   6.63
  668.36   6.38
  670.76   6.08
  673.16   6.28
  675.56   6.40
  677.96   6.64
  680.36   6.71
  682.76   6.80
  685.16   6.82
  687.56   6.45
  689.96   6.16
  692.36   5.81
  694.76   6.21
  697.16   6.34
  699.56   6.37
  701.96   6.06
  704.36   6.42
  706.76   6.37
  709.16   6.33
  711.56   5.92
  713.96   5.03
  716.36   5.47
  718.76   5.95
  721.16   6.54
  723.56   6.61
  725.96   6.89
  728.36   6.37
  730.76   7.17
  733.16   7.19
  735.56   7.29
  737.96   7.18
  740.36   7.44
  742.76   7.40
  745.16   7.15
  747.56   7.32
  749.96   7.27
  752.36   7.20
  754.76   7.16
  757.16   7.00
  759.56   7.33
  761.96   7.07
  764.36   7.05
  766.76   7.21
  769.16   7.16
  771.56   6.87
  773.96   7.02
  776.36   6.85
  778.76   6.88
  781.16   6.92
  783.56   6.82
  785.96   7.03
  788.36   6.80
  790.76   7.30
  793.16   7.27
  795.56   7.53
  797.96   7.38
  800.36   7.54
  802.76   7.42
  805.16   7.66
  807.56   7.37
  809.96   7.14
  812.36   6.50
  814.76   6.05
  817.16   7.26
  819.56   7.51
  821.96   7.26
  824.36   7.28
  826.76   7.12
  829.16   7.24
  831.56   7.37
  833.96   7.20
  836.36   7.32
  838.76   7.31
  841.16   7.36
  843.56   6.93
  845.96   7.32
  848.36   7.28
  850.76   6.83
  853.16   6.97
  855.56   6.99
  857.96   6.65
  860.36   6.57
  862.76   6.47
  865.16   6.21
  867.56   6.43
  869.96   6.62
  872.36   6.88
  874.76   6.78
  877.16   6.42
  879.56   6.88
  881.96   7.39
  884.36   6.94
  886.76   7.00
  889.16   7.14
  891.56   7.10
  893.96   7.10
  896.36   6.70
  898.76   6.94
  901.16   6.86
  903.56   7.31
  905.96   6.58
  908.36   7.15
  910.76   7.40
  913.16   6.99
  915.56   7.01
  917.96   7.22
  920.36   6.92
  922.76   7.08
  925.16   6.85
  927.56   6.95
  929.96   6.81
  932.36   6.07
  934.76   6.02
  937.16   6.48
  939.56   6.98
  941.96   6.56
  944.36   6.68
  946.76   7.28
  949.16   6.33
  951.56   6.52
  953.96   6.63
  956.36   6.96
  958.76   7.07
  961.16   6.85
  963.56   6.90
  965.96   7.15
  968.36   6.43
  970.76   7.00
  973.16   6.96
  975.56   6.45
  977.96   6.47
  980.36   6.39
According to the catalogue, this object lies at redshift 0.38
